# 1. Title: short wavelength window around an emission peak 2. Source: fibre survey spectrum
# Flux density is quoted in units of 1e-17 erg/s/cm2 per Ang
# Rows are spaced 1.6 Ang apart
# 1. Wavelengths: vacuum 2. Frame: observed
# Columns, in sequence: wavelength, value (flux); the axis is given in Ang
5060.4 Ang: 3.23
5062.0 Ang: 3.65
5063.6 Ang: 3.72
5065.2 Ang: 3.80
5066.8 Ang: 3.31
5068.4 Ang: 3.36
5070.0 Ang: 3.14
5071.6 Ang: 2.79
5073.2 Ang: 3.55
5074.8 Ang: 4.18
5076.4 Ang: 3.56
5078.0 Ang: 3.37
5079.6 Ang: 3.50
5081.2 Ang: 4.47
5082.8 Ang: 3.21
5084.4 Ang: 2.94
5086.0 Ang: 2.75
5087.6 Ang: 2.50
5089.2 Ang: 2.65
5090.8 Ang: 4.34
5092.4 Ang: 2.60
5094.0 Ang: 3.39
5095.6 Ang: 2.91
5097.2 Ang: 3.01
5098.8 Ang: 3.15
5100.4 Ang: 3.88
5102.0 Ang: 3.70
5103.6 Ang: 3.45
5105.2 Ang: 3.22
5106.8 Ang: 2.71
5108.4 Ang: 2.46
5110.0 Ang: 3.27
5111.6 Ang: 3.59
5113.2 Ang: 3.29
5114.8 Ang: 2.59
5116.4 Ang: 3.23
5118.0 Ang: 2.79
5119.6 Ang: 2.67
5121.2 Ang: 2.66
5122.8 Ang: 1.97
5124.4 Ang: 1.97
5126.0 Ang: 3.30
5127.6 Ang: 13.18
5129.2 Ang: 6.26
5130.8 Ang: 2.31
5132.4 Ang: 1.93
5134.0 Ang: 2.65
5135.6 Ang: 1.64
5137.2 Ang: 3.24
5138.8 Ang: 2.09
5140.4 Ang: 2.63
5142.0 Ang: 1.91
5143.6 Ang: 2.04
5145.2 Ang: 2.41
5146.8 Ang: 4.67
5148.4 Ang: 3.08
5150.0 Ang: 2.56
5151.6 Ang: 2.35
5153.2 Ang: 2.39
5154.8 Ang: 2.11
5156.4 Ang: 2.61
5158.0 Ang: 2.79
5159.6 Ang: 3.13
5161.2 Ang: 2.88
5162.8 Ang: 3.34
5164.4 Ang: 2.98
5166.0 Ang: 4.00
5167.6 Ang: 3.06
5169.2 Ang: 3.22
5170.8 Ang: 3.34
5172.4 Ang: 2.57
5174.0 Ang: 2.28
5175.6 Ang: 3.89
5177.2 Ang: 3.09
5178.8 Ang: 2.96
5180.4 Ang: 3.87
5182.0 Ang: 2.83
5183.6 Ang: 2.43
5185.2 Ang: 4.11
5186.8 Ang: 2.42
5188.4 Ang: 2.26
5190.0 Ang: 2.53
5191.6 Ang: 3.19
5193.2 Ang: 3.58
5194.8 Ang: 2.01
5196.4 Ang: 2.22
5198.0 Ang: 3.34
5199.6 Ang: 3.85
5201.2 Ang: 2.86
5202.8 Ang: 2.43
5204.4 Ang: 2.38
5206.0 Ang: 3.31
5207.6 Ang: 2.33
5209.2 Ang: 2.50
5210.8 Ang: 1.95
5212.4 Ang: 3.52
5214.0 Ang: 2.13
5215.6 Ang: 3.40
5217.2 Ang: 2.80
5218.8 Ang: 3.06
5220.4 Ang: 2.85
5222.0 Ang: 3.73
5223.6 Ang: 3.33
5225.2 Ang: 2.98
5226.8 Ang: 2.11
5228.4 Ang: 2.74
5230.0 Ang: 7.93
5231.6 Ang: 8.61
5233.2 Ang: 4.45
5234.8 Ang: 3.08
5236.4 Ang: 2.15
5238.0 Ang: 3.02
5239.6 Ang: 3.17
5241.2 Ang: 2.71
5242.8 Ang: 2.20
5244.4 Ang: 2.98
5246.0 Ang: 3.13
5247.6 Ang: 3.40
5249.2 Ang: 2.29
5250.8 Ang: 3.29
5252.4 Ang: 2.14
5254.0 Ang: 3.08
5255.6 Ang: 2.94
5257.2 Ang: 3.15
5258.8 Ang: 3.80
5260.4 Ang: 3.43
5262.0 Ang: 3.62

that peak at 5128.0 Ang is Hbeta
